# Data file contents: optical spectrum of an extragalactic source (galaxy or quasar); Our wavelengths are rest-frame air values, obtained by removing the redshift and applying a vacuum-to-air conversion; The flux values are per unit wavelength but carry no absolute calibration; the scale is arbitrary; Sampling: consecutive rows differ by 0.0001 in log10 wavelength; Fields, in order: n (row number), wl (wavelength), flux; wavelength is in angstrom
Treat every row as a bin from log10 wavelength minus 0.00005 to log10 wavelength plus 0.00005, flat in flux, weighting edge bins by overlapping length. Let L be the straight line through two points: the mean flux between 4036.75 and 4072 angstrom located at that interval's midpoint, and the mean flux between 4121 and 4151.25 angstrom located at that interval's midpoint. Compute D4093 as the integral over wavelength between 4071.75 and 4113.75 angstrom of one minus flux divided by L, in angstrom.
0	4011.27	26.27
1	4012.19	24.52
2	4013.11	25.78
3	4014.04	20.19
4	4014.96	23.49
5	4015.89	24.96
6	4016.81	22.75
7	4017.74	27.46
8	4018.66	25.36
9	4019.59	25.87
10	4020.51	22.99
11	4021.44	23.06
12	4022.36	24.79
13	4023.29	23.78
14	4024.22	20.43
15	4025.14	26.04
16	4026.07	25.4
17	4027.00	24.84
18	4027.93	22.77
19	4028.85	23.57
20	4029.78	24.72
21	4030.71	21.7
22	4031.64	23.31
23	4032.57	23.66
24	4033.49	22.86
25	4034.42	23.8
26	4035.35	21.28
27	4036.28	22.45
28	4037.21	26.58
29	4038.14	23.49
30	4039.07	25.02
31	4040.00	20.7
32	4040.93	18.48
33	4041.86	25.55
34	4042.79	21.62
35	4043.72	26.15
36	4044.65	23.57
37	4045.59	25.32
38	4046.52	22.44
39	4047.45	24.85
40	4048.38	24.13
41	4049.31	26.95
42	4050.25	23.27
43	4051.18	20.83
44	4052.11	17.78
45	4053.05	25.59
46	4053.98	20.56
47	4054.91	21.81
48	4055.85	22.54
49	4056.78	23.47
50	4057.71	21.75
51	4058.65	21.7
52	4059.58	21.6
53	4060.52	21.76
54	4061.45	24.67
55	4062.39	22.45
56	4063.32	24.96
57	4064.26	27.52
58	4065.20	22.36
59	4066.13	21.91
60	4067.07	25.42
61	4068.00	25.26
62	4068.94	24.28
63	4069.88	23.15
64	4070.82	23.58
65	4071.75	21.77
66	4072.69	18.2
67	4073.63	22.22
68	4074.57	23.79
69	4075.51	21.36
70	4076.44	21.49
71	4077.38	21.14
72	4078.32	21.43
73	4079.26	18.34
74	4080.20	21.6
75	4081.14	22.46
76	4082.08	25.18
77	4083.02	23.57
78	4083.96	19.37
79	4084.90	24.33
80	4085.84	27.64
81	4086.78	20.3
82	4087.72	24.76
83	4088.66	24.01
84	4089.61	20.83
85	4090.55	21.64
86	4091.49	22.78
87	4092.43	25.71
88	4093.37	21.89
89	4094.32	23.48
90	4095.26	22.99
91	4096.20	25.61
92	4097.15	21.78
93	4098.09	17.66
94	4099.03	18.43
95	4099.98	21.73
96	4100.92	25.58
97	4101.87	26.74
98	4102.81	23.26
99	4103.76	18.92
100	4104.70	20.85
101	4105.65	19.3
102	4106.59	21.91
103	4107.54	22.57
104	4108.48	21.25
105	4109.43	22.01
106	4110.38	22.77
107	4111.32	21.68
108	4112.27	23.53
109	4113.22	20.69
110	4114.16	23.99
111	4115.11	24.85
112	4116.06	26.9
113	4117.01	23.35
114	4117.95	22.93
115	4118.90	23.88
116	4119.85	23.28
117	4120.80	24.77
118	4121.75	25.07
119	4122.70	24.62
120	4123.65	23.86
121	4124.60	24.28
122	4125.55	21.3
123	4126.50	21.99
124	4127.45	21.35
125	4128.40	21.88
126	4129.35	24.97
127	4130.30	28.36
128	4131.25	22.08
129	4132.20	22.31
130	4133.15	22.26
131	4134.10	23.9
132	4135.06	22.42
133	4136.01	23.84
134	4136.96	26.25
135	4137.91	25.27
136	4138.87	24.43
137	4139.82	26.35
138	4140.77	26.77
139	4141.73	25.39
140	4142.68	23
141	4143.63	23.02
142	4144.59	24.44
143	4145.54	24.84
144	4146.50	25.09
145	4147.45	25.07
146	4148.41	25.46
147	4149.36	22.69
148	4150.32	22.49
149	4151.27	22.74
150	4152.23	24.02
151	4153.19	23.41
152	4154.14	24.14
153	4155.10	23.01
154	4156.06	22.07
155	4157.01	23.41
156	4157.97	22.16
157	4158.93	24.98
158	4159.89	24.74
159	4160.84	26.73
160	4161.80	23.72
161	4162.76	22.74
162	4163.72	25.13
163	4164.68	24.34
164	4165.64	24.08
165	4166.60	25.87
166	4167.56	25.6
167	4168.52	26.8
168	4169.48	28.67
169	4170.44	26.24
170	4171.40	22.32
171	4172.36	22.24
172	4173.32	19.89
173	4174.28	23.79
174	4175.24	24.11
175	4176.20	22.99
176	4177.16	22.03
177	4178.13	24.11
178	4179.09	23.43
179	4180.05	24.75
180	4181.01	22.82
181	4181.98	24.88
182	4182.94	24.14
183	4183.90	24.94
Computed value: 2.56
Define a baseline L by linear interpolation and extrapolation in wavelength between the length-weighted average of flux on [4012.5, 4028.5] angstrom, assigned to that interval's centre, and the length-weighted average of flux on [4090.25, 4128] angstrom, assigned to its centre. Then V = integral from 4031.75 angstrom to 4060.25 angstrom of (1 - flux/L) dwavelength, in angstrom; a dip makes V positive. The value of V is 0.90 angstrom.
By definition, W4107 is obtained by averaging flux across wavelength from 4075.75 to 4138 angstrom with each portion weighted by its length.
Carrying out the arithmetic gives 22.9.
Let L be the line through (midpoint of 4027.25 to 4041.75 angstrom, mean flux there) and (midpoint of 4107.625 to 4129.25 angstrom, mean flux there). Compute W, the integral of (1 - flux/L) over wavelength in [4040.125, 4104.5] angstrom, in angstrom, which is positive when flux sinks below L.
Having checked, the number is 1.0 angstrom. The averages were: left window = 23.1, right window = 23.2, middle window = 22.8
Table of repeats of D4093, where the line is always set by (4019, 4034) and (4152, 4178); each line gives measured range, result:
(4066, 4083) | 1.0 angstrom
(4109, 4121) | 0.3 angstrom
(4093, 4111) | 1.4 angstrom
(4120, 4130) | 0.2 angstrom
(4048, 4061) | 0.8 angstrom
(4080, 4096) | 0.5 angstrom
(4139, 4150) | -0.3 angstrom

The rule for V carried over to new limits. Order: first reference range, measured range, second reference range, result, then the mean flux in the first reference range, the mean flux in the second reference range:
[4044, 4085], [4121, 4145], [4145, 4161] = -0.3 angstrom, 22.8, 23.9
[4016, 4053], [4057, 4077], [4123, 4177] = 0.7 angstrom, 23.6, 24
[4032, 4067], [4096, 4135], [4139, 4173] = 1.7 angstrom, 23.1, 24.4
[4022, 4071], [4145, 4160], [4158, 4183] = 0.2 angstrom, 23.4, 24.2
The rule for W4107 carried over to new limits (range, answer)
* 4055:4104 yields 22.7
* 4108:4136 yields 23.3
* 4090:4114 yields 22.2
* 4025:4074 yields 23.2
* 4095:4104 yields 22.3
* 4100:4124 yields 23.1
